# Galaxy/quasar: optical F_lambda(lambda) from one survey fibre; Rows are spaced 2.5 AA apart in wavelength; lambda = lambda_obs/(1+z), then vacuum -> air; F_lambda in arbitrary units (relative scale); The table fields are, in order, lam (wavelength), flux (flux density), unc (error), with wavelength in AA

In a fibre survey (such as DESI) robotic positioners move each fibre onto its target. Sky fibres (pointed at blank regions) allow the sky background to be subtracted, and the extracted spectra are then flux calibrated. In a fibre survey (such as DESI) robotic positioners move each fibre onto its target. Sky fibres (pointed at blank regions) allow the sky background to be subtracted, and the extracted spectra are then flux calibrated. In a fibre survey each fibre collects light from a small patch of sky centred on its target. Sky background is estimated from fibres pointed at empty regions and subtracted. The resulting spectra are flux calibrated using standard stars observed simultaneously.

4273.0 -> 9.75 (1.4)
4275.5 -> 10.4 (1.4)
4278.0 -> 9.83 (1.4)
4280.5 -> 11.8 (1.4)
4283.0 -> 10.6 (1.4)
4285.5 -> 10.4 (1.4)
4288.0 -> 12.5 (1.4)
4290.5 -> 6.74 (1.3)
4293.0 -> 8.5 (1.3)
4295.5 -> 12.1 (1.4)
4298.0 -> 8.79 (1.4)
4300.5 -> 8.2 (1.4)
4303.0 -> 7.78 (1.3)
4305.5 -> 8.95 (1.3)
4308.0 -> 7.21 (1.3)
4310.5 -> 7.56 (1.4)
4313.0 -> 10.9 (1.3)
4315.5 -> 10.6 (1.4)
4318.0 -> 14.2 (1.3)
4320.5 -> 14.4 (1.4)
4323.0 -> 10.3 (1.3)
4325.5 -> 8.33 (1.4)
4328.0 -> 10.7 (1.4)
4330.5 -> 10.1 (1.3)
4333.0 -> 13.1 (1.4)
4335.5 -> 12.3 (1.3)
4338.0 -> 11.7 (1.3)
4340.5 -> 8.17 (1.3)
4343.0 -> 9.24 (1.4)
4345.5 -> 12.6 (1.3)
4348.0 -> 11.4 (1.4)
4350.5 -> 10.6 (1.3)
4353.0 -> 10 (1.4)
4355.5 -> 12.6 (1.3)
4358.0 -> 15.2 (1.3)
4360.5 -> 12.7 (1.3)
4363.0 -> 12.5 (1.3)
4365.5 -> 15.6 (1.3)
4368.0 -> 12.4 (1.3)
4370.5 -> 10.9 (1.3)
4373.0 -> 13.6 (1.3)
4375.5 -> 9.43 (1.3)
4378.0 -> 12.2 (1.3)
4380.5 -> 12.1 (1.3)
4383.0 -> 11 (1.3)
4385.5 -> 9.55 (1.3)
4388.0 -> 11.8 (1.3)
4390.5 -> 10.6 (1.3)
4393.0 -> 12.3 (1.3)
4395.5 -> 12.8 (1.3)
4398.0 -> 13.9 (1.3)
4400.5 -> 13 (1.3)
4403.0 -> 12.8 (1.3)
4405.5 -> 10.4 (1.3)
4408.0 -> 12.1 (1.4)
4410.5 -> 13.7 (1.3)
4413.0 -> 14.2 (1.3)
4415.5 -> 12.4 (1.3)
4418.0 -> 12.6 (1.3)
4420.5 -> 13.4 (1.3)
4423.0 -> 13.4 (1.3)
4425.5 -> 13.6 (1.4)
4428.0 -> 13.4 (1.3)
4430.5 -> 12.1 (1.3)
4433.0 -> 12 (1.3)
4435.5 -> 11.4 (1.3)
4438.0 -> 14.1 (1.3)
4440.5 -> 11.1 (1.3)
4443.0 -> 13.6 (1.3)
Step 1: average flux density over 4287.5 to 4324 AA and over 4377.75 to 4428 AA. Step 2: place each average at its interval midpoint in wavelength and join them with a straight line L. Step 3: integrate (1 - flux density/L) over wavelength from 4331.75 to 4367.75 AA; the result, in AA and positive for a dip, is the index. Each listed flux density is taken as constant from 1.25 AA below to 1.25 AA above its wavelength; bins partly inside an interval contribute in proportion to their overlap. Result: -3.1 AA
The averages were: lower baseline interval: 9.86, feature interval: 12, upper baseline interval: 12.4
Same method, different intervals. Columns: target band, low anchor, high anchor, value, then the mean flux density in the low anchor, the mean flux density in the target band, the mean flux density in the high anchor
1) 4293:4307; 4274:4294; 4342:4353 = 1.7 AA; 10.1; 9.07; 10.9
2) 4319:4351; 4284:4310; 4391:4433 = -2.3 AA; 9.09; 11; 12.8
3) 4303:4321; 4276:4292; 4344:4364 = 1.4 AA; 10.3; 10.2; 12.2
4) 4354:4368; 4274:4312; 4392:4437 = -2.8 AA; 9.44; 13.5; 12.8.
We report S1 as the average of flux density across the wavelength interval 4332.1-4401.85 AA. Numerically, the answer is 11.9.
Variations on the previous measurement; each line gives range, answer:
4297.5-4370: 11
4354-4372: 13.1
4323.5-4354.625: 10.7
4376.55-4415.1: 12.2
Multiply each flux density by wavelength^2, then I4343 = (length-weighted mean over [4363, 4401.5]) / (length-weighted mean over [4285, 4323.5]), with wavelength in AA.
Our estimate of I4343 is 1.3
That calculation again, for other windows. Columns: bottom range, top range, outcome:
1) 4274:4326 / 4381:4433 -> 1.30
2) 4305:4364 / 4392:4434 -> 1.20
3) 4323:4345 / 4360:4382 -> 1.19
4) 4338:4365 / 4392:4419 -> 1.12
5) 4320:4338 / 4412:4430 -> 1.23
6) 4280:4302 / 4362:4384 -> 1.28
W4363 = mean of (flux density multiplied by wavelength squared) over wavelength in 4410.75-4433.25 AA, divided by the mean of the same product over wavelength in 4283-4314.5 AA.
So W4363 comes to 1.50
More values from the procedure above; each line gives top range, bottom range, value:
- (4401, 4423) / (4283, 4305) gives 1.43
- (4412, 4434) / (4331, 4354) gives 1.23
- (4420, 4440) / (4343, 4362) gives 1.11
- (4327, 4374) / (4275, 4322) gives 1.21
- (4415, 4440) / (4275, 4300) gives 1.35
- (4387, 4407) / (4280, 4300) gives 1.28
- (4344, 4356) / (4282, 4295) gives 1.18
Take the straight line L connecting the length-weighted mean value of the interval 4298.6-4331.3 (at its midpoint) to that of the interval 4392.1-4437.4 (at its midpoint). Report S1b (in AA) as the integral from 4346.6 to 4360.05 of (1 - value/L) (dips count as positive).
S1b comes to -1.2 AA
